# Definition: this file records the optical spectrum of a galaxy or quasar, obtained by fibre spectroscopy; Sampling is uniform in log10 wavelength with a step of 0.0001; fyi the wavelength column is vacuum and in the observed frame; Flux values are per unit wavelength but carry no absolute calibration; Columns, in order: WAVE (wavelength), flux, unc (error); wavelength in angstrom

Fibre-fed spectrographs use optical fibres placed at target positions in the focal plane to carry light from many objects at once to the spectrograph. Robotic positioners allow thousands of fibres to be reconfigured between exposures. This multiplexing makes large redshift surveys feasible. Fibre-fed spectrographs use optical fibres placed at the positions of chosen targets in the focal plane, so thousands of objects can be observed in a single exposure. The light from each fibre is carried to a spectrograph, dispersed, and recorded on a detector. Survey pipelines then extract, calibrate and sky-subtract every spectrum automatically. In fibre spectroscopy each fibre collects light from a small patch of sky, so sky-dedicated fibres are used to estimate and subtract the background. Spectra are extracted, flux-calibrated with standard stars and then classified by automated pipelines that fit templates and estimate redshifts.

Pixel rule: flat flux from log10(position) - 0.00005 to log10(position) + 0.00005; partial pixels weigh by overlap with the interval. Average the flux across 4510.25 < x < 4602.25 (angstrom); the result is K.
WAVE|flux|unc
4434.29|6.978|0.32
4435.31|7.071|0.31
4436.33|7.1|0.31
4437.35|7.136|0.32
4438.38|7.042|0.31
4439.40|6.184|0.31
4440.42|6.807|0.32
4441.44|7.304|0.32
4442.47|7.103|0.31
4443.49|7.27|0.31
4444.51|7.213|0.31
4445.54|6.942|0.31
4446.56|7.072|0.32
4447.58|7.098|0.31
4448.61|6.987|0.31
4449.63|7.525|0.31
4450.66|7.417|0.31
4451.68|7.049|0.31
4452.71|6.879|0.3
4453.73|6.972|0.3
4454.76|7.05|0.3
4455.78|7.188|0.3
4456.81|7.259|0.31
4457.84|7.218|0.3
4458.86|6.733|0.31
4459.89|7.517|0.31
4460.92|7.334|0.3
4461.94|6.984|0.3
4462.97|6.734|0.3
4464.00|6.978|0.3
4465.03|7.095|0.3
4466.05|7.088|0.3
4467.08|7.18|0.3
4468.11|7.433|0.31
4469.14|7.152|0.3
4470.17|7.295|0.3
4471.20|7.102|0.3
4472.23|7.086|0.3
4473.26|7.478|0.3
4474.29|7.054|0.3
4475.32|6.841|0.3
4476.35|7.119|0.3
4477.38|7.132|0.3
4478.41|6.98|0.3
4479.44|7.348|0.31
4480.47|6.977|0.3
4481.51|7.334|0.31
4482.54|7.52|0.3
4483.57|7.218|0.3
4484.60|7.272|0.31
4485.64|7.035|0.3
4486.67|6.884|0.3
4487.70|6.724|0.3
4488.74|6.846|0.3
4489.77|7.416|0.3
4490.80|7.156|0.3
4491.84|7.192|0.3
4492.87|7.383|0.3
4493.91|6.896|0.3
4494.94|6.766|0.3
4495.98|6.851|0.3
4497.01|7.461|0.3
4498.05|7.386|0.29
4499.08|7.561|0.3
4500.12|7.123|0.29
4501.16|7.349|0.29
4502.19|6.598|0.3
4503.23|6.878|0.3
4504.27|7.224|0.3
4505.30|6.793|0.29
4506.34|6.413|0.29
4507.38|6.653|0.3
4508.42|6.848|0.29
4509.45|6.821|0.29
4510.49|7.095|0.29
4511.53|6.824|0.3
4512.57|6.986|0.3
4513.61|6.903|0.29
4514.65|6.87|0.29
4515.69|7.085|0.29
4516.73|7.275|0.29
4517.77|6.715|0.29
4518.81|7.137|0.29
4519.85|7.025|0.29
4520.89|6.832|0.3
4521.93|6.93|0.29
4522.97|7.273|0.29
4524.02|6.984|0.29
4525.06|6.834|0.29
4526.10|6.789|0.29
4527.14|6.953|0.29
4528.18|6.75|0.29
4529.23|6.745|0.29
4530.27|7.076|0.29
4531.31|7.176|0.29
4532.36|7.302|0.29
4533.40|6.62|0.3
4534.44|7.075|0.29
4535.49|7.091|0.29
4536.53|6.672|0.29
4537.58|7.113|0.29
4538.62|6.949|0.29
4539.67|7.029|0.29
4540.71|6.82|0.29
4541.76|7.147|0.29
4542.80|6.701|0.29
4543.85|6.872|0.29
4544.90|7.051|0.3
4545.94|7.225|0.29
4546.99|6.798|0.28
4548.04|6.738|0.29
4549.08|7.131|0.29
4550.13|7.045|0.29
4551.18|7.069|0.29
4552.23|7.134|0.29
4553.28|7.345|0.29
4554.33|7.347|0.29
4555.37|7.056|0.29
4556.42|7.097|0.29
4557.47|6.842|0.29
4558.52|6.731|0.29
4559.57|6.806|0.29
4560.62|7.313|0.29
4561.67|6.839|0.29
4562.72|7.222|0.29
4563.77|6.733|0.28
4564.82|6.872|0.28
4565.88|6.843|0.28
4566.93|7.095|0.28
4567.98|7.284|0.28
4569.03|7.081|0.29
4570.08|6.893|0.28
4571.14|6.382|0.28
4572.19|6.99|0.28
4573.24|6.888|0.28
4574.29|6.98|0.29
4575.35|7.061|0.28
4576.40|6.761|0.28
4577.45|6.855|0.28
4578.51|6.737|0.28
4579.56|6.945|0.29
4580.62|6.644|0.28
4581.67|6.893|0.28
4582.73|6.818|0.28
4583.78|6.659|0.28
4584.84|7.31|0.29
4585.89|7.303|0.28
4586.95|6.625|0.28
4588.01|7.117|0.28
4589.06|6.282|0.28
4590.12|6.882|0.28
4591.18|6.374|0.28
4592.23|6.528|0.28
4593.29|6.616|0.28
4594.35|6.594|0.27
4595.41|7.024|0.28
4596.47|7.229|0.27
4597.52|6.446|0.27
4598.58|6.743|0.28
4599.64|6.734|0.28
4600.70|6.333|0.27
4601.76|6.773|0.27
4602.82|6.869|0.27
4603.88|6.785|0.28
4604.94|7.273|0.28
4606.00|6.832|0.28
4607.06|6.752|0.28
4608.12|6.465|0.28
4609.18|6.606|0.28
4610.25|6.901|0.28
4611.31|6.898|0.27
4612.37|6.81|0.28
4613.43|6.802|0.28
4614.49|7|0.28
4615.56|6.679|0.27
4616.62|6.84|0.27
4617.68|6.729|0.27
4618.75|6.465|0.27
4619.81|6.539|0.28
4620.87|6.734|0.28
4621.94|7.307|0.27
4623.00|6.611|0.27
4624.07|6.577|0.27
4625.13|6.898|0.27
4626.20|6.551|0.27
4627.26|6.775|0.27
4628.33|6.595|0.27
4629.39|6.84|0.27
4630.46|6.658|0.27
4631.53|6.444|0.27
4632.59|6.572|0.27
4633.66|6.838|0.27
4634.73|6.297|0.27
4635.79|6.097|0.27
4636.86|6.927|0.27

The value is 6.92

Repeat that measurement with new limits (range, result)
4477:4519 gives 7.05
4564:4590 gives 6.89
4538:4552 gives 6.97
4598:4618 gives 6.78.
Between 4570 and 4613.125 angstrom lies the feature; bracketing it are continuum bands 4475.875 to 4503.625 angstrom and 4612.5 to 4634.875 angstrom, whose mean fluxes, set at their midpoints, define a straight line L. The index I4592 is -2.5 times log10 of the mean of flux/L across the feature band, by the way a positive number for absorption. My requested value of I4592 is 0.00 mag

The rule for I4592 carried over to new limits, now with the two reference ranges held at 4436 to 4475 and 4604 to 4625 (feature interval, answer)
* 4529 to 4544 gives 0.00 mag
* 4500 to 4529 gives 0.01 mag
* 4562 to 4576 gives -0.01 mag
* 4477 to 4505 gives -0.01 mag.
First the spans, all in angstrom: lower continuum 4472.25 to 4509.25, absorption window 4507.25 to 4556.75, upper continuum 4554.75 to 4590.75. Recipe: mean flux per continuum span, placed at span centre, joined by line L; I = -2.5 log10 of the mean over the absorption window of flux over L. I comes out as 0.00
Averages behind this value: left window 7.08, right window 6.91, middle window 6.98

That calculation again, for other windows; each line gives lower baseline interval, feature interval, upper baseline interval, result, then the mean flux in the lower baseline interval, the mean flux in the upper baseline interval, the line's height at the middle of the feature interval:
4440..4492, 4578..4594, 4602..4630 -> 0.010 mag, 7.13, 6.77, 6.84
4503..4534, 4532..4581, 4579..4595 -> -0.019 mag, 6.93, 6.77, 6.84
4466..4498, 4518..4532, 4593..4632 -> 0.008 mag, 7.14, 6.75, 7.01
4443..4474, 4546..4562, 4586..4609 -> -0.026 mag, 7.14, 6.74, 6.86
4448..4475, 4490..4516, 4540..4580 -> 0.009 mag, 7.14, 6.97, 7.07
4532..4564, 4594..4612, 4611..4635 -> 0.002 mag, 7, 6.72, 6.79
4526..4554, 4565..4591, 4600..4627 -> -0.002 mag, 6.98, 6.76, 6.87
